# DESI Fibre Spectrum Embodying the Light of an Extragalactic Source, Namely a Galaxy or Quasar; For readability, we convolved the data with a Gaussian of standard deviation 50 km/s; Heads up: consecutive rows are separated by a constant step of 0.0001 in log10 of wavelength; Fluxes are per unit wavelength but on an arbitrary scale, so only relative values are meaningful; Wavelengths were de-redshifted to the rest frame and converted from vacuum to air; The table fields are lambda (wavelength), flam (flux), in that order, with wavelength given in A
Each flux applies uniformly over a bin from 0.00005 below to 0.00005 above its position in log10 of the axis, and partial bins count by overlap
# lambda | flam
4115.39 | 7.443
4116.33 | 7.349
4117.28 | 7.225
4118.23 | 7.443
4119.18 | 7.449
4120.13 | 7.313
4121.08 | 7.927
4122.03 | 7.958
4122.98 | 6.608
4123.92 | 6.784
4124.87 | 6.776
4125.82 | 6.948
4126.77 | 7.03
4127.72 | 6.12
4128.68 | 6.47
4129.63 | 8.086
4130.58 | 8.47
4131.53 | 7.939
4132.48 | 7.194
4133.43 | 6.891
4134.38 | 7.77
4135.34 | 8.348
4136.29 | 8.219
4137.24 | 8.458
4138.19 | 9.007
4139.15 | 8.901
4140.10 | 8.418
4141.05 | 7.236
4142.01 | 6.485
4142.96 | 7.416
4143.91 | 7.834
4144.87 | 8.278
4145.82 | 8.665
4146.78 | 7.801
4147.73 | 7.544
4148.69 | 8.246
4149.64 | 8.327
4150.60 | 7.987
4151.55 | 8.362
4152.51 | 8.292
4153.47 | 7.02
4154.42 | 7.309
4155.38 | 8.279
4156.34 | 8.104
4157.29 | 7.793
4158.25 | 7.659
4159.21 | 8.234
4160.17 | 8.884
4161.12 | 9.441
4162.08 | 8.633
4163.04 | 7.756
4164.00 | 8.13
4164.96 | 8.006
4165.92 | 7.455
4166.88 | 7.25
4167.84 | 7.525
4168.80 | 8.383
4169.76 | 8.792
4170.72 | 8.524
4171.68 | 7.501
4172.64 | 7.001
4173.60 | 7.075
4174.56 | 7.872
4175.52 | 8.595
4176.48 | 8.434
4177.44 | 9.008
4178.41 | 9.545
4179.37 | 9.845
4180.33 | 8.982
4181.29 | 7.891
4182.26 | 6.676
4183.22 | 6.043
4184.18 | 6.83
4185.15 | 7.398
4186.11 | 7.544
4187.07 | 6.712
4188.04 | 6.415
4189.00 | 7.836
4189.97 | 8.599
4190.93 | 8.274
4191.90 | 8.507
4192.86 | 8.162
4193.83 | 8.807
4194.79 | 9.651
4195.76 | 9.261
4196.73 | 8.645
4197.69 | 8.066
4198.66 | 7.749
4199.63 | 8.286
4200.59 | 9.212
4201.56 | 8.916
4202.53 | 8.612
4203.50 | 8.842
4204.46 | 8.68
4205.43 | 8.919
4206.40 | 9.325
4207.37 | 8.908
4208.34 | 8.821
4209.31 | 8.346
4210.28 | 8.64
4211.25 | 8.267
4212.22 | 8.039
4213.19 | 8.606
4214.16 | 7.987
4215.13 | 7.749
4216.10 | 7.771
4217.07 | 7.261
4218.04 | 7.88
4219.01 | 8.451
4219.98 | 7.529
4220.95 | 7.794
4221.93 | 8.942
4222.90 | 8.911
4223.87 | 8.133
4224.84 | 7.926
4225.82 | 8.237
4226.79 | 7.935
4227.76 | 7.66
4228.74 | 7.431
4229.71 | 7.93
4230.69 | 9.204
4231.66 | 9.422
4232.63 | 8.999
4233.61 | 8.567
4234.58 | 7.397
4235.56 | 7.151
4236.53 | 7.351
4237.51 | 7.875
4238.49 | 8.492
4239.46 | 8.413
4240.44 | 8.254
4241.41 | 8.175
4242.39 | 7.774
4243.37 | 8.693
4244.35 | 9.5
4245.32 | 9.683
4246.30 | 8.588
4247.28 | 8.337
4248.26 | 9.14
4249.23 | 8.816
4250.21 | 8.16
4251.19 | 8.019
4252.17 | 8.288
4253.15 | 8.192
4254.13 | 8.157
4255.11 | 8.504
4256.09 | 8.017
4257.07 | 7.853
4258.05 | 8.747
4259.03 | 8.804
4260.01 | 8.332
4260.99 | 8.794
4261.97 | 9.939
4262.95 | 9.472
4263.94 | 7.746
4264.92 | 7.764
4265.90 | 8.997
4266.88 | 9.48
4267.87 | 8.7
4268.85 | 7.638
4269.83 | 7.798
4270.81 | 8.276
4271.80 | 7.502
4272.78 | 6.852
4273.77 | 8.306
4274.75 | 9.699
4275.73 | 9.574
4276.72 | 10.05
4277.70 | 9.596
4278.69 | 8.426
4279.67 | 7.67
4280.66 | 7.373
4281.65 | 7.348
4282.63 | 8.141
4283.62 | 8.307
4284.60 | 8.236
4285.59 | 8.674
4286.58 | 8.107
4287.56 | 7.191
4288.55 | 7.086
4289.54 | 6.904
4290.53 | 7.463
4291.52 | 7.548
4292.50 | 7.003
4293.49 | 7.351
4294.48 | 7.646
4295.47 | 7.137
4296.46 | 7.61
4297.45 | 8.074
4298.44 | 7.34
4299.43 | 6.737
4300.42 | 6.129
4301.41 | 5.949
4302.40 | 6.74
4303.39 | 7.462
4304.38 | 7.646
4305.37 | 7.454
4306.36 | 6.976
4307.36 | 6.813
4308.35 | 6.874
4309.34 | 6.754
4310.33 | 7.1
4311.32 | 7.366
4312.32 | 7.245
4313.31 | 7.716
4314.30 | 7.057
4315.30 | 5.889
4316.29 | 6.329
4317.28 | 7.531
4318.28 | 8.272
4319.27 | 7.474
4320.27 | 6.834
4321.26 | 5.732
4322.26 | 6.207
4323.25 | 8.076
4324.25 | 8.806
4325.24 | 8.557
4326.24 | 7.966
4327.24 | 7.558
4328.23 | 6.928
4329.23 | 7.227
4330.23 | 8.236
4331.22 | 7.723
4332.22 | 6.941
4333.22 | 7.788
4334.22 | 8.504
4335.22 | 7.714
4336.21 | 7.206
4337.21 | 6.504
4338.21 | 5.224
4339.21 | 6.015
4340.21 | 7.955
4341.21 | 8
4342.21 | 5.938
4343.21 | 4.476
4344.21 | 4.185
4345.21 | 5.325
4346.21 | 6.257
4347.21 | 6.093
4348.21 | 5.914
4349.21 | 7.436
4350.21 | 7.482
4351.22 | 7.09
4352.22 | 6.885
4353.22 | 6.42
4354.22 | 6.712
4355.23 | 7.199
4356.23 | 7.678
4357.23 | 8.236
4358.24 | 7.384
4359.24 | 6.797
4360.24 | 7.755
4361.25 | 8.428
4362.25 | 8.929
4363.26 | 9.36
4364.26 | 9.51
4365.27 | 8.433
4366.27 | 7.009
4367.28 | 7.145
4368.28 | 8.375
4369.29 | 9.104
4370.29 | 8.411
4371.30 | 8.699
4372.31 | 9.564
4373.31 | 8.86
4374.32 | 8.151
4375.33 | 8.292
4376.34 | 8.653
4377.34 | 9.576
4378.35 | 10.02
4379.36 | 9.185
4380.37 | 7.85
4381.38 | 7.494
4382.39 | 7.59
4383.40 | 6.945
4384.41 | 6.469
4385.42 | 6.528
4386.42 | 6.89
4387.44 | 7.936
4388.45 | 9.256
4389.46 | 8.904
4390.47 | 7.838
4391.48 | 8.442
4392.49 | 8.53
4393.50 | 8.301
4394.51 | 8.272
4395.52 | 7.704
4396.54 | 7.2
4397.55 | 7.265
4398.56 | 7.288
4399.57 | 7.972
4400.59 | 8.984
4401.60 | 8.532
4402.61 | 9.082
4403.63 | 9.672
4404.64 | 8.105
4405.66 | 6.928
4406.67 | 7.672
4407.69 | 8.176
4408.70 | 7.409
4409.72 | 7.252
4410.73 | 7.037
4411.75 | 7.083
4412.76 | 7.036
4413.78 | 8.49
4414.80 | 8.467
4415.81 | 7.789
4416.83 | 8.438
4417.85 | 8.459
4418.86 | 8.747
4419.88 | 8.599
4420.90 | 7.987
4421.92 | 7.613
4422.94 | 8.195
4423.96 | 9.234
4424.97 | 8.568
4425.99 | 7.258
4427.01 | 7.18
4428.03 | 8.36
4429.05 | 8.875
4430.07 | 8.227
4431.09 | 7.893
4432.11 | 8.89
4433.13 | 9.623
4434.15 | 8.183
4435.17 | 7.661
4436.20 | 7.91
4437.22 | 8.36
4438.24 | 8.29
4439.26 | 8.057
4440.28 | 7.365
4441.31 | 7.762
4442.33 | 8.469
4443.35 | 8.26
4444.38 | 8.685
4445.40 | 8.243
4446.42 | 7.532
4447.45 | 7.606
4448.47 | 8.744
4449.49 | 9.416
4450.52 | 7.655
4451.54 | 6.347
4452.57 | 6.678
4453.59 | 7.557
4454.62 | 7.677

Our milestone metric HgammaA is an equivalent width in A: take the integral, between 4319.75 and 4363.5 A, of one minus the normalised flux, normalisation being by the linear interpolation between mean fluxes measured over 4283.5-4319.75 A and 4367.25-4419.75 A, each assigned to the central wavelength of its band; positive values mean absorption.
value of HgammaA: 3.0 A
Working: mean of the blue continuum 7.27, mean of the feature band 7.11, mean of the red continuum 8.13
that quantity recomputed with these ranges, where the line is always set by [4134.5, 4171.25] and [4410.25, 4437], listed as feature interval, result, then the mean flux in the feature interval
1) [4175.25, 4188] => 0.3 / 7.9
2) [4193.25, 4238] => -1.4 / 8.35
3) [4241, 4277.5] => -2.1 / 8.56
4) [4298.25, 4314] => 2.1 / 7.02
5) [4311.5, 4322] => 1.4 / 7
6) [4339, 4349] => 2.5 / 6.06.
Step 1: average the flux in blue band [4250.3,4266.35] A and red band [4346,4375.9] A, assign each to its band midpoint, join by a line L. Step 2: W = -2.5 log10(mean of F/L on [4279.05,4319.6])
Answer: 0.12 mag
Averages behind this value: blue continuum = 8.47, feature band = 7.31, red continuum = 7.8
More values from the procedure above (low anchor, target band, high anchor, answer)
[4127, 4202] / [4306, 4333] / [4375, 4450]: 0.114 mag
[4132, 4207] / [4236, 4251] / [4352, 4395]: -0.048 mag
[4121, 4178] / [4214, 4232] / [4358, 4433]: -0.021 mag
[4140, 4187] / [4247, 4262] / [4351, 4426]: -0.063 mag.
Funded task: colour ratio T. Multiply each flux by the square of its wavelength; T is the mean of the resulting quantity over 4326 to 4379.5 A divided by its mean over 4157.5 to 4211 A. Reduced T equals 0.99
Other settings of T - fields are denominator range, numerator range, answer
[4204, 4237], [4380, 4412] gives 1.03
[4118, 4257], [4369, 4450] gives 1.12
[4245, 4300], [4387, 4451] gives 1.06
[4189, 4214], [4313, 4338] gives 0.91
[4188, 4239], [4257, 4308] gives 0.98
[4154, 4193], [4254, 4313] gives 1.04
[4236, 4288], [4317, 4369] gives 0.90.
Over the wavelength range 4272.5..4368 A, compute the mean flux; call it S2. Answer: 7.38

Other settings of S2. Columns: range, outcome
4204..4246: 8.3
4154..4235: 8.2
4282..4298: 7.65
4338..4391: 7.6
